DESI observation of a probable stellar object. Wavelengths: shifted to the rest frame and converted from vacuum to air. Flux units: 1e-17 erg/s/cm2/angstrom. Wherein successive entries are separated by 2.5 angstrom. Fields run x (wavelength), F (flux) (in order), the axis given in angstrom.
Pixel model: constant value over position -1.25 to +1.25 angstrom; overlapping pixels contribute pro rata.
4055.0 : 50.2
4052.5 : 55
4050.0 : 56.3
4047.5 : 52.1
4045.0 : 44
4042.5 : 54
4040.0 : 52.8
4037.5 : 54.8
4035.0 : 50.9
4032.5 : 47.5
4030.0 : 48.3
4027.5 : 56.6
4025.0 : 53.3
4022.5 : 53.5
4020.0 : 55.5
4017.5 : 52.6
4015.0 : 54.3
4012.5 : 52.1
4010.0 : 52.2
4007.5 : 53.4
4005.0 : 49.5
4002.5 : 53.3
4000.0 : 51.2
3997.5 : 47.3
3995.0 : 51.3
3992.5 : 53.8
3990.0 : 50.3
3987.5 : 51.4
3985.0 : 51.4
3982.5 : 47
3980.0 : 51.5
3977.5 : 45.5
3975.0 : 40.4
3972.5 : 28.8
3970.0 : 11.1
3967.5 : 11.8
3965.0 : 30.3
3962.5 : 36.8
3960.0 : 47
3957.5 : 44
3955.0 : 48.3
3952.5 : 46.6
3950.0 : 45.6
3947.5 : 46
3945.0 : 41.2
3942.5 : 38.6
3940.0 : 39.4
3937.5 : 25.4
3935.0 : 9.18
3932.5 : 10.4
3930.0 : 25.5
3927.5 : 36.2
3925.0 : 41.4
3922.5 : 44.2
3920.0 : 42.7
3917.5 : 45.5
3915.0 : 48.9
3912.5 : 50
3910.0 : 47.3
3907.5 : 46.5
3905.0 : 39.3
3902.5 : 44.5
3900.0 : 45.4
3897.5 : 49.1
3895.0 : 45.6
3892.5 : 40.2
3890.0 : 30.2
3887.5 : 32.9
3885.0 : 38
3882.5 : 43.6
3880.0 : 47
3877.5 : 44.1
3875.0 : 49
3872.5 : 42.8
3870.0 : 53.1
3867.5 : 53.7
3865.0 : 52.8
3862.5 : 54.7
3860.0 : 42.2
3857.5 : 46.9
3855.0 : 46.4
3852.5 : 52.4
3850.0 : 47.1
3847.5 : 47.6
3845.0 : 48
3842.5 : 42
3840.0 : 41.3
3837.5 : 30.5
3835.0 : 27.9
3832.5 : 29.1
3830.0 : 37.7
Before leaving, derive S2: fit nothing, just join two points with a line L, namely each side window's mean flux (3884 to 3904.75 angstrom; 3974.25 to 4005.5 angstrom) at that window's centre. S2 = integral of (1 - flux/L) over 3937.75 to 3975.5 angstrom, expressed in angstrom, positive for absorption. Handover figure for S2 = 7.9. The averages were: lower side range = 40.7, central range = 36.7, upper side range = 49.7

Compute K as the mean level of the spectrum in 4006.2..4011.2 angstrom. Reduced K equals 52.8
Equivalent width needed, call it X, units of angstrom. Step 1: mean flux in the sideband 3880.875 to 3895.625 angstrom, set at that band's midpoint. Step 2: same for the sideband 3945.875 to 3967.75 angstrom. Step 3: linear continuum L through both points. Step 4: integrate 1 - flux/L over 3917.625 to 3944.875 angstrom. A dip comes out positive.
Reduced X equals 5.2 angstrom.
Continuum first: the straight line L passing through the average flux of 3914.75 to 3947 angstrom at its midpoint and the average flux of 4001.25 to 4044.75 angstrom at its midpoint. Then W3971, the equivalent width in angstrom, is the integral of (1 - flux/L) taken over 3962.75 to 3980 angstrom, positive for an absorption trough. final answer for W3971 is 5.0 angstrom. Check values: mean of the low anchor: 34.3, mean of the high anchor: 52.4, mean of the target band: 30.2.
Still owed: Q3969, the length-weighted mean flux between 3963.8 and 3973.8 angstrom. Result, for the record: 20.6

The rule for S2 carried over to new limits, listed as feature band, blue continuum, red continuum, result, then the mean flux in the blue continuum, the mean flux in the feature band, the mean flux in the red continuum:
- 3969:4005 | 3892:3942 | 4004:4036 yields 1.86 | 38.8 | 45.7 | 52.3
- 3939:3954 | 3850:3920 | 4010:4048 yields 1.66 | 45.6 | 43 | 52.2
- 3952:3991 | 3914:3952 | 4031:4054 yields 1.67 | 36.1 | 39.9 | 51.9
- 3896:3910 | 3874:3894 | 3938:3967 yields -1.55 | 40.6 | 45.2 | 40.9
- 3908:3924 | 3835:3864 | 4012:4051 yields 0.38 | 44.7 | 46.4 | 52.4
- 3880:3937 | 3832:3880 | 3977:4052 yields 9.98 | 45.1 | 38.9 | 51.7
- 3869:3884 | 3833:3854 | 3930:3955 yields -2.78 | 41.7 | 46.3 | 33.9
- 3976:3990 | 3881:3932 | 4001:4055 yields -0.27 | 41.4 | 49.3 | 52.4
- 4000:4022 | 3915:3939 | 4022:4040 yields -2.06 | 32.2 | 52.8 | 52.1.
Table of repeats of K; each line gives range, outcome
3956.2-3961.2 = 45.5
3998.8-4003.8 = 52.2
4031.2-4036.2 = 49.2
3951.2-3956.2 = 47.4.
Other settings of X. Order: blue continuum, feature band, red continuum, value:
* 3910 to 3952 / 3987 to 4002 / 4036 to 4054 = -1.7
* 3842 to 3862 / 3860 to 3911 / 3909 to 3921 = 2.3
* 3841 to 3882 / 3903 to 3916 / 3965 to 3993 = -0.5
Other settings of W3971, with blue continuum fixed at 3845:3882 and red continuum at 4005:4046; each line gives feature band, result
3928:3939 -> 6.7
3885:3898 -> 2.7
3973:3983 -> 1.2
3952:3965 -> 1.9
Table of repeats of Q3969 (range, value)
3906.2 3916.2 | 48.1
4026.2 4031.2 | 52.5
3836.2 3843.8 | 37.9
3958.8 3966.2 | 38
